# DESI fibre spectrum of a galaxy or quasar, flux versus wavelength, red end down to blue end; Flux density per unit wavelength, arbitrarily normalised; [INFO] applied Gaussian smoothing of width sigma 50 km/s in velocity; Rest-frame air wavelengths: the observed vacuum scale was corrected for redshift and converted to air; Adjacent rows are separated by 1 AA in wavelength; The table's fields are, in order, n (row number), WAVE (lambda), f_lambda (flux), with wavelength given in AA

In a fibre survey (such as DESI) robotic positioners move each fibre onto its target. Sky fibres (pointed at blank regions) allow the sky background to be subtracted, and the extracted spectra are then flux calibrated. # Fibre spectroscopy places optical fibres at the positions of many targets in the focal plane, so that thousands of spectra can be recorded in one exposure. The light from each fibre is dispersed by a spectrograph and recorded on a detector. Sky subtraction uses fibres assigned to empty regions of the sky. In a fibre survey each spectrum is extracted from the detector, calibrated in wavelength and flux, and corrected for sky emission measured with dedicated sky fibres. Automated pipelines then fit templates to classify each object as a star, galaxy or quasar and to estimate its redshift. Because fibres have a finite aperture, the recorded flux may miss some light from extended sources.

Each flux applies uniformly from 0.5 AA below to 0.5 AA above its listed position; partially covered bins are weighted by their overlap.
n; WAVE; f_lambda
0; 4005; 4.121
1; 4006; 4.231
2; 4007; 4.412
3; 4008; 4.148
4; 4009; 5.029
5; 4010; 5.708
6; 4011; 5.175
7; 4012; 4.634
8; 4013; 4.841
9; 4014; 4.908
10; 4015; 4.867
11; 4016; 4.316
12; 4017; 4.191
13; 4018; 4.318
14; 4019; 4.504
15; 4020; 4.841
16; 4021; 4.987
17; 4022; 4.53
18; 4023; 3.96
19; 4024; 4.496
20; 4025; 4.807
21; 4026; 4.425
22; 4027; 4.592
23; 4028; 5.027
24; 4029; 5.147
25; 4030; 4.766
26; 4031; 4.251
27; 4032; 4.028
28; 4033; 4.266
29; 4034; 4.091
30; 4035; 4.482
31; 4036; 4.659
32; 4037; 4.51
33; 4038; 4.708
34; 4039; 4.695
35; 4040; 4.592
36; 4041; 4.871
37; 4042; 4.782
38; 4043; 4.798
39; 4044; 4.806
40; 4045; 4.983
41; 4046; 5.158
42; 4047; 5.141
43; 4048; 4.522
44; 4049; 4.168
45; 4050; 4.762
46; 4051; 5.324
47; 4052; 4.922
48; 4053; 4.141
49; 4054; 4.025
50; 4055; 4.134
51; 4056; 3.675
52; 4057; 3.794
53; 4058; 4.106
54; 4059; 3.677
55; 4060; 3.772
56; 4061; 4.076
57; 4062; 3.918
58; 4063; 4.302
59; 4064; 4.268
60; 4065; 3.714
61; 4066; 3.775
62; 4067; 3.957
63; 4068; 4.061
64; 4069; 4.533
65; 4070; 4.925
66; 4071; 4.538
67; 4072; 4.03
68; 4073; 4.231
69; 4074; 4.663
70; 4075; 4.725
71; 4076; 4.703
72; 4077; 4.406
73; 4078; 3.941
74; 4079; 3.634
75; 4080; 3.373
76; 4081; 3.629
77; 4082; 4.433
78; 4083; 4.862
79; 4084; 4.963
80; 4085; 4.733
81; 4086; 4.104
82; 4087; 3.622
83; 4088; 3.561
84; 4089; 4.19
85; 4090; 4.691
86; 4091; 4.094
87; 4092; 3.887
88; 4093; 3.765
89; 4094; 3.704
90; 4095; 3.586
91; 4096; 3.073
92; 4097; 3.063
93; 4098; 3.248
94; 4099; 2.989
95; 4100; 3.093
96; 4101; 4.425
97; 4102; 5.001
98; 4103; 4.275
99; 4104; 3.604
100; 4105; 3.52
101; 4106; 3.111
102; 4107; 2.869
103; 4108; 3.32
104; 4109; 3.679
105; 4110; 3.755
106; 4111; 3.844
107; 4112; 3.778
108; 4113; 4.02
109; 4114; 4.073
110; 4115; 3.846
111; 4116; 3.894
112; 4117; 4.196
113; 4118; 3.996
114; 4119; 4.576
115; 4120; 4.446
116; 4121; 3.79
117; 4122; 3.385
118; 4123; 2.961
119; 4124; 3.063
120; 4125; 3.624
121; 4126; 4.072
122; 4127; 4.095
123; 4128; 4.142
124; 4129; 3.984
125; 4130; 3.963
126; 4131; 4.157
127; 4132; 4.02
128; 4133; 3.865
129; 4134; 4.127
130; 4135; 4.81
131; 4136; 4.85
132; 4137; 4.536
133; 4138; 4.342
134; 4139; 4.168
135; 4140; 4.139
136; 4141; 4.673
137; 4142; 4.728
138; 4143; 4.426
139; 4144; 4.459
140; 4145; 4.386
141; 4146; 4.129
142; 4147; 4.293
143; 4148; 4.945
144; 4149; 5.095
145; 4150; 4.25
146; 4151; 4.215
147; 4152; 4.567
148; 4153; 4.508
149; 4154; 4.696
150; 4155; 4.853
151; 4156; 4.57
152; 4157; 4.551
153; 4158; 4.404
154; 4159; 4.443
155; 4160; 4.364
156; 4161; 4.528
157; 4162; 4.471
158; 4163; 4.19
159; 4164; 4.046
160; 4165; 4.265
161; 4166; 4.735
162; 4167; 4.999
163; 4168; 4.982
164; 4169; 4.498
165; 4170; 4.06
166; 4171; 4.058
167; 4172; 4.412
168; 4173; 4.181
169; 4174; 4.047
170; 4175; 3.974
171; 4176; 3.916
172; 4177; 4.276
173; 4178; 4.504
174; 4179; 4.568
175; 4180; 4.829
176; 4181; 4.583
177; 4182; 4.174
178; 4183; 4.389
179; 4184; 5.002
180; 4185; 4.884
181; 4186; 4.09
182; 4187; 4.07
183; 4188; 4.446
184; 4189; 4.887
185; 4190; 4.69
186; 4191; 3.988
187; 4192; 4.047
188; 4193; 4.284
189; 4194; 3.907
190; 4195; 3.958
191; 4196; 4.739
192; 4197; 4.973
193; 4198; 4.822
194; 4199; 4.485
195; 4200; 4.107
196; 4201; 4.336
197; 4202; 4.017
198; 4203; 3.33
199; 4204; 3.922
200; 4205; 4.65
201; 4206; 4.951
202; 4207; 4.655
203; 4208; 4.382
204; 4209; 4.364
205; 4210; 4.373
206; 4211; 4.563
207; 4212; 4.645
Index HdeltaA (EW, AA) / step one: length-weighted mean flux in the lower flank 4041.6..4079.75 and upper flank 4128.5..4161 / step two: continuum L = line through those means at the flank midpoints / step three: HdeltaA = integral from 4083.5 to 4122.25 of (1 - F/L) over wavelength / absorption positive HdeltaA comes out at 4.75 AA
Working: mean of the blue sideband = 4.34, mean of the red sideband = 4.42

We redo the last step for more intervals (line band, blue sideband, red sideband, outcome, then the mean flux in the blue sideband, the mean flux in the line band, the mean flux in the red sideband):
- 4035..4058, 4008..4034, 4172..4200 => 0.1 AA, 4.64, 4.59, 4.39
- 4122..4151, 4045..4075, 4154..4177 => 1.1 AA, 4.31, 4.21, 4.39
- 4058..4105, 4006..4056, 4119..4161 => 4.5 AA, 4.63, 4.03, 4.28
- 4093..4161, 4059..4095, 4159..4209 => 3.3 AA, 4.15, 4.06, 4.38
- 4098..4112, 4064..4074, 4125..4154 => 2.1 AA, 4.22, 3.64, 4.35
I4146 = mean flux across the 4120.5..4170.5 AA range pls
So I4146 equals 4.31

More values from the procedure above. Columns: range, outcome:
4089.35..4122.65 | 3.77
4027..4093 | 4.36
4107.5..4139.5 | 3.98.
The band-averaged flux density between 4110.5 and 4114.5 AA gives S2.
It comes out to 3.93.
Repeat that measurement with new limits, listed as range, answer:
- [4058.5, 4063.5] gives 3.95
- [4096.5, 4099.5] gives 3.1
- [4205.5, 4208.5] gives 4.66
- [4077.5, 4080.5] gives 3.65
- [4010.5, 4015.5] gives 4.88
